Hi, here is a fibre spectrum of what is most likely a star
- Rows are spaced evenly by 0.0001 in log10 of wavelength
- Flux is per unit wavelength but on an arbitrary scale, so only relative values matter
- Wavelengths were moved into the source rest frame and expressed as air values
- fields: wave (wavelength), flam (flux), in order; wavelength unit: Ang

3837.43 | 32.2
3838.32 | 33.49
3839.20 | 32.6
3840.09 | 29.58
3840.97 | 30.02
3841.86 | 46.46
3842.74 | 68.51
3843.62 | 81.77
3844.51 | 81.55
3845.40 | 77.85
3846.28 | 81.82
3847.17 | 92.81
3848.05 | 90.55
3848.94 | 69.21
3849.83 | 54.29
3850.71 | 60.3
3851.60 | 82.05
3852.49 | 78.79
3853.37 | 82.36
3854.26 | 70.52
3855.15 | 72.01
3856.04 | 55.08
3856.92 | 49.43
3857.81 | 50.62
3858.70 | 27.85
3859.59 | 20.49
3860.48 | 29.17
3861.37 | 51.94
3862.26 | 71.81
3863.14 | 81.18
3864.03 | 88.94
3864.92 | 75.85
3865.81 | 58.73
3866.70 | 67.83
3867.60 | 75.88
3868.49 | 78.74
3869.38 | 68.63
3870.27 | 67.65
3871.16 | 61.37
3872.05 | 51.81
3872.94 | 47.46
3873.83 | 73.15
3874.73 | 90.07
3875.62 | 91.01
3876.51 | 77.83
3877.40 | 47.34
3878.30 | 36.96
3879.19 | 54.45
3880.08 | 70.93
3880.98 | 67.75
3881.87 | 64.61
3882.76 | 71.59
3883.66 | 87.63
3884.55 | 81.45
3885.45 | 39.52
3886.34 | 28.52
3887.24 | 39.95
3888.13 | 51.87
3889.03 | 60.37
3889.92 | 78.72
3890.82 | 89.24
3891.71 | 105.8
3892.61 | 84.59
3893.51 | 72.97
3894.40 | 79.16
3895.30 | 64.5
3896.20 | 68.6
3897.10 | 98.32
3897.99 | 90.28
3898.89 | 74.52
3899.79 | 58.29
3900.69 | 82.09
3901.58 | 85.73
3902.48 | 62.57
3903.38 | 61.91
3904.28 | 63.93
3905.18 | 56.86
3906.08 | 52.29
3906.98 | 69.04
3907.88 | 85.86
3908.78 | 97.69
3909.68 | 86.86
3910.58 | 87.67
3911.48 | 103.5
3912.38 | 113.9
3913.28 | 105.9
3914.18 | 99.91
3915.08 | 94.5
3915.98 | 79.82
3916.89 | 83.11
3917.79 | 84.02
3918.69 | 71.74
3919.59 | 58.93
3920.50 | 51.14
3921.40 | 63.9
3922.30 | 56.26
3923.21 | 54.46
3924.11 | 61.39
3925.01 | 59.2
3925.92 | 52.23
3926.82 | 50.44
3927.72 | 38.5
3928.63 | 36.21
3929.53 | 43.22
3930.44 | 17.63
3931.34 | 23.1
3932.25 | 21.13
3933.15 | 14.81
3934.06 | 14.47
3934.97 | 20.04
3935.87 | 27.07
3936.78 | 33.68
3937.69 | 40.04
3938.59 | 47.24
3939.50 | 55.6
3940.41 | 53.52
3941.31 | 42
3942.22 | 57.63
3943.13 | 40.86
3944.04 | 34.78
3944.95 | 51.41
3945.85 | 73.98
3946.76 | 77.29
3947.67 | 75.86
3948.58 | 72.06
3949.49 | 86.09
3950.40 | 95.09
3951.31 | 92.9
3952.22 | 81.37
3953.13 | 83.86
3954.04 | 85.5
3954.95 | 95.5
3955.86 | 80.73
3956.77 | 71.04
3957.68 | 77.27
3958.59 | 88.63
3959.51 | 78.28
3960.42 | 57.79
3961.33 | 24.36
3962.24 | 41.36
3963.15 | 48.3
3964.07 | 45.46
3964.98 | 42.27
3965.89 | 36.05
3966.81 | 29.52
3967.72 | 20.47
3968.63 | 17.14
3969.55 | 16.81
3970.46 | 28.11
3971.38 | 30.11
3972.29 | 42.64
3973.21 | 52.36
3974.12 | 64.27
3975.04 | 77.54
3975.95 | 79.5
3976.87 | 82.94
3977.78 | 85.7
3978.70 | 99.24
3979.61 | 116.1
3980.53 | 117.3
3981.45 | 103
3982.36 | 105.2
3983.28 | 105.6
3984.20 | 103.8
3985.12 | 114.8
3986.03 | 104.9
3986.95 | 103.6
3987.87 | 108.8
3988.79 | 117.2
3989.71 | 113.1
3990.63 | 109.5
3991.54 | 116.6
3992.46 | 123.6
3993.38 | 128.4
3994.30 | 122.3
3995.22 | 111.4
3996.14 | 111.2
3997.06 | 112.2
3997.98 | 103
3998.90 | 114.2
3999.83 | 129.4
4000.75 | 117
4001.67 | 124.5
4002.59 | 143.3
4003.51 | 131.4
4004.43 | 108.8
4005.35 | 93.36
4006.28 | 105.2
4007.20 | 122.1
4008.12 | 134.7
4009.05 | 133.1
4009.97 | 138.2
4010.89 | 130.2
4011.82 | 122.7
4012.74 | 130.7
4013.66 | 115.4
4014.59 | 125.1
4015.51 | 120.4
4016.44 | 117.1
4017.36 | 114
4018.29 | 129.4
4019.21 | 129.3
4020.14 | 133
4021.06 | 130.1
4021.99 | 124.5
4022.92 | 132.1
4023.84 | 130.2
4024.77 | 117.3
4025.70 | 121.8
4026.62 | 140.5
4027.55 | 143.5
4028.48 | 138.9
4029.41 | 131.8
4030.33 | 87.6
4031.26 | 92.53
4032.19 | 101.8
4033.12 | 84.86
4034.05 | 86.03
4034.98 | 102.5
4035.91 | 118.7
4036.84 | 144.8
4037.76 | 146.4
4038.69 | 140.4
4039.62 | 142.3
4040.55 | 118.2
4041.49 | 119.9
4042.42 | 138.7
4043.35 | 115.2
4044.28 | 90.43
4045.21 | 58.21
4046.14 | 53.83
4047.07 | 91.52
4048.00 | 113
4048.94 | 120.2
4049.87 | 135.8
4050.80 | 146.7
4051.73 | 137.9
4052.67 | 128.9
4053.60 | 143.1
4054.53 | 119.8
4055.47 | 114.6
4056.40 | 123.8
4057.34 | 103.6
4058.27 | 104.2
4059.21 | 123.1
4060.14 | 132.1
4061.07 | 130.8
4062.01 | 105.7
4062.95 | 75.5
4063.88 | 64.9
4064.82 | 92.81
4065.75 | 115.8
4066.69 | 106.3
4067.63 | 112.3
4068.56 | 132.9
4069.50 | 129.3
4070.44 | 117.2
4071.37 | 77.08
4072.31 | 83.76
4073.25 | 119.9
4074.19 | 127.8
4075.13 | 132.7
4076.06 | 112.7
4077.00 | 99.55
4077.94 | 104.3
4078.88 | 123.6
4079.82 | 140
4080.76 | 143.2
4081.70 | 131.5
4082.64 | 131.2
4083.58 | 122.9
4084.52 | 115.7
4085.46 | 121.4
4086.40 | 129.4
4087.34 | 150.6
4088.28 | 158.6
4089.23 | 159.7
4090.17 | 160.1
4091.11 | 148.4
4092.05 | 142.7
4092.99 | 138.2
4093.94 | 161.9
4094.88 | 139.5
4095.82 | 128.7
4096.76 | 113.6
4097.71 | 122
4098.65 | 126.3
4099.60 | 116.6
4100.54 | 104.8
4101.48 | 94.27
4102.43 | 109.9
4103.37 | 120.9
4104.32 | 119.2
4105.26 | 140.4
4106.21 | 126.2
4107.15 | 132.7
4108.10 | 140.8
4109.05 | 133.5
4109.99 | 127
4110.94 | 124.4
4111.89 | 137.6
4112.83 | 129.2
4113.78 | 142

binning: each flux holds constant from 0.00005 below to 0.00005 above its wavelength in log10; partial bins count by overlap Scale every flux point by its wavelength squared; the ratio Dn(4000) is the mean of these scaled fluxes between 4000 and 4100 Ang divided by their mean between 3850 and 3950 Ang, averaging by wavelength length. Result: 2.06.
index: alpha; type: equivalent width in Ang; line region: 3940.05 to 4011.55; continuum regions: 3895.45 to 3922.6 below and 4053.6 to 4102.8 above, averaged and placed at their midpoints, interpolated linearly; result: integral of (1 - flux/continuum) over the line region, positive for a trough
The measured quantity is 7.7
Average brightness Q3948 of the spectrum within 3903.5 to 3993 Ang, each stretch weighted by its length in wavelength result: 68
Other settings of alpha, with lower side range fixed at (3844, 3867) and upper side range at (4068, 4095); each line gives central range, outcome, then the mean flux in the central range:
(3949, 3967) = 5.1 Ang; 67.6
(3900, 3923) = 1.1 Ang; 77.9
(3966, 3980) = 6.2 Ang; 55.4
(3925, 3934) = 5.5 Ang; 33.5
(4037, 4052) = 0.2 Ang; 117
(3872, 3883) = 1.1 Ang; 65.4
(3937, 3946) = 4.2 Ang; 48.5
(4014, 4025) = -1.3 Ang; 125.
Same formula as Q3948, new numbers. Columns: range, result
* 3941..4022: 91.4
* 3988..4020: 121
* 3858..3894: 64.7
